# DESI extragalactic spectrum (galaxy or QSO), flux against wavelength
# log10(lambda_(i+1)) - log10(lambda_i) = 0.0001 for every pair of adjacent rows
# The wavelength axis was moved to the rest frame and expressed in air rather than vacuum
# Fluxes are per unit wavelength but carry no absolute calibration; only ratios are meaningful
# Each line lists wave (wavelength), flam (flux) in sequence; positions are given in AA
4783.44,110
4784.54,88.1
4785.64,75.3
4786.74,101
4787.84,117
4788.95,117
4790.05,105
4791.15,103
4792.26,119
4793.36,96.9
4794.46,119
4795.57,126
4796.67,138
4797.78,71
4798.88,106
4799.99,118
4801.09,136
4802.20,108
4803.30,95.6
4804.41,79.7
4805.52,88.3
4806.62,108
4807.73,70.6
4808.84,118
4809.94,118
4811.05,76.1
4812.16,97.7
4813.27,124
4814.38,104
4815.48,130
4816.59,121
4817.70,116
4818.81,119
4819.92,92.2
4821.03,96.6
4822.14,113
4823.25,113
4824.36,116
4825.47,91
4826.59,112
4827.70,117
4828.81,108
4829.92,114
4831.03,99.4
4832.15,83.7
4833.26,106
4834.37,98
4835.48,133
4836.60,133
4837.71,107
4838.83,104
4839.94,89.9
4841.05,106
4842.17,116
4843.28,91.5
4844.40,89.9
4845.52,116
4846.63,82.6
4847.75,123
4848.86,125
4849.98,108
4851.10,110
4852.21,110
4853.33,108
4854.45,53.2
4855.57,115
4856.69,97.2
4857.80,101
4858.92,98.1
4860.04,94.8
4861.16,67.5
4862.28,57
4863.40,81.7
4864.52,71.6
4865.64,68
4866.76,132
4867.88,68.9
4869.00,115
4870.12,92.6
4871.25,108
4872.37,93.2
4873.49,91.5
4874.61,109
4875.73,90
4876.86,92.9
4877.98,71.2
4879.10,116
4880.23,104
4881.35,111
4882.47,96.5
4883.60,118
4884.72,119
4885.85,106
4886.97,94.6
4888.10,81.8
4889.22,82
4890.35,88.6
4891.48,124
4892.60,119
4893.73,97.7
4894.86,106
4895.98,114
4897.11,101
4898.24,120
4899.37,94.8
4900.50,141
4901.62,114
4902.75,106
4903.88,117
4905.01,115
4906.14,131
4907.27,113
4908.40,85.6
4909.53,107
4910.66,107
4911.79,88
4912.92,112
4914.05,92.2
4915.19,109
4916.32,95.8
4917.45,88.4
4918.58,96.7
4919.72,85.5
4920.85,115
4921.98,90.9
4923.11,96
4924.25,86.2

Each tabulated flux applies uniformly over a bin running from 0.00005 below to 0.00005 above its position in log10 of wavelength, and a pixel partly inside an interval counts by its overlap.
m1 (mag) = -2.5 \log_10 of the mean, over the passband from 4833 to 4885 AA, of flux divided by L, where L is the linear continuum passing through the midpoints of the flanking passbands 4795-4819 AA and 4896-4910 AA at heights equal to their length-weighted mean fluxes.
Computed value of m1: 0.11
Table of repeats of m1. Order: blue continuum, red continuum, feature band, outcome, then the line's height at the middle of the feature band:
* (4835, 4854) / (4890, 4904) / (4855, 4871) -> 0.21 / 109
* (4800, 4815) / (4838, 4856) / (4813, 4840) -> -0.07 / 103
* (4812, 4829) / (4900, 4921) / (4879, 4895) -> 0.04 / 107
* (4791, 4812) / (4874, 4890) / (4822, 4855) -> -0.04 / 102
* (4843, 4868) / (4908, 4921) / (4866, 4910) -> -0.09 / 96.6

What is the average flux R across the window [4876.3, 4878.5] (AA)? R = 82.4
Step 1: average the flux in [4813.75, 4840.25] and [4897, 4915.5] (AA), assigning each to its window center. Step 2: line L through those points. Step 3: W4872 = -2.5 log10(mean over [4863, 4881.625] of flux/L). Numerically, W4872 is 0.152 mag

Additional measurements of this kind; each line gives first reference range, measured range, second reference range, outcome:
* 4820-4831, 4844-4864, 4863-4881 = 0.035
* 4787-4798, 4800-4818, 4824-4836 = 0.038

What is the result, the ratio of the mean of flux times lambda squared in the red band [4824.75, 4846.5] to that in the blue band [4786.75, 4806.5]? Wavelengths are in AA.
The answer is 0.99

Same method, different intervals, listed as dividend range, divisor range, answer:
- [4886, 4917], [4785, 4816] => 1.04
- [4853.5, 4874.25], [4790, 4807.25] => 0.86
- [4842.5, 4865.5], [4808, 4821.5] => 0.89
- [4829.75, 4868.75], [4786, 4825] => 0.93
